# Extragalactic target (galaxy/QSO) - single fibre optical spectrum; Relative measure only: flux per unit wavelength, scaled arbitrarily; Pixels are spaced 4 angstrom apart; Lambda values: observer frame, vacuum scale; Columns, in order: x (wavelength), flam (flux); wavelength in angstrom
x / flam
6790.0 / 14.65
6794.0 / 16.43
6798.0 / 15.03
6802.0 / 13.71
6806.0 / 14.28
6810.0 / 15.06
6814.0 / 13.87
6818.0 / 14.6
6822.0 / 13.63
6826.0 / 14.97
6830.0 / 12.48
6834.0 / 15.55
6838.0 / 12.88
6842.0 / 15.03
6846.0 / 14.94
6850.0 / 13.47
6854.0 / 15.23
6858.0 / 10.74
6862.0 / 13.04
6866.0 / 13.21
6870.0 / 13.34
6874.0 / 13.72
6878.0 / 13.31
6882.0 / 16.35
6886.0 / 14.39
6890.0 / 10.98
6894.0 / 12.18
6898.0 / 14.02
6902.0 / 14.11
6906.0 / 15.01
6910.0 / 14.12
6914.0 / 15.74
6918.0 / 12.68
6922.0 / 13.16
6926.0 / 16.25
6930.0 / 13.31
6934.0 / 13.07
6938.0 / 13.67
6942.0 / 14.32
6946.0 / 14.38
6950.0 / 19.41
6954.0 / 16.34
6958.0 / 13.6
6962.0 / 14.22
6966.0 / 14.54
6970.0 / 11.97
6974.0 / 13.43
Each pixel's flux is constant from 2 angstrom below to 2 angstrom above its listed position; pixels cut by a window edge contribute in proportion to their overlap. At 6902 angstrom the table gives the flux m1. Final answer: 14.11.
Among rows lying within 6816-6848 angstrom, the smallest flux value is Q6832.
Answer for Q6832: 12.48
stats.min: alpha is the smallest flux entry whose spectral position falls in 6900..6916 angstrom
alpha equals 14.11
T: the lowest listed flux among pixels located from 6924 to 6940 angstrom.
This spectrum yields 13.07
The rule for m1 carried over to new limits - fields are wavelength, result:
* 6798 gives 15.03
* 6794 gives 16.43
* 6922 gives 13.16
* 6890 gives 10.98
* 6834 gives 15.55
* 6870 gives 13.34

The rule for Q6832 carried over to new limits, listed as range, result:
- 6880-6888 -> 14.39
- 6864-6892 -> 10.98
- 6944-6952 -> 14.38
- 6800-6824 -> 13.63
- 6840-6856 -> 13.47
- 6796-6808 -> 13.71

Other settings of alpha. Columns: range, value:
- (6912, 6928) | 12.68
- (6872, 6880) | 13.31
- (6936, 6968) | 13.6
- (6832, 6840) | 12.88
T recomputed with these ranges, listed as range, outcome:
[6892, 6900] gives 12.18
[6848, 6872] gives 10.74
